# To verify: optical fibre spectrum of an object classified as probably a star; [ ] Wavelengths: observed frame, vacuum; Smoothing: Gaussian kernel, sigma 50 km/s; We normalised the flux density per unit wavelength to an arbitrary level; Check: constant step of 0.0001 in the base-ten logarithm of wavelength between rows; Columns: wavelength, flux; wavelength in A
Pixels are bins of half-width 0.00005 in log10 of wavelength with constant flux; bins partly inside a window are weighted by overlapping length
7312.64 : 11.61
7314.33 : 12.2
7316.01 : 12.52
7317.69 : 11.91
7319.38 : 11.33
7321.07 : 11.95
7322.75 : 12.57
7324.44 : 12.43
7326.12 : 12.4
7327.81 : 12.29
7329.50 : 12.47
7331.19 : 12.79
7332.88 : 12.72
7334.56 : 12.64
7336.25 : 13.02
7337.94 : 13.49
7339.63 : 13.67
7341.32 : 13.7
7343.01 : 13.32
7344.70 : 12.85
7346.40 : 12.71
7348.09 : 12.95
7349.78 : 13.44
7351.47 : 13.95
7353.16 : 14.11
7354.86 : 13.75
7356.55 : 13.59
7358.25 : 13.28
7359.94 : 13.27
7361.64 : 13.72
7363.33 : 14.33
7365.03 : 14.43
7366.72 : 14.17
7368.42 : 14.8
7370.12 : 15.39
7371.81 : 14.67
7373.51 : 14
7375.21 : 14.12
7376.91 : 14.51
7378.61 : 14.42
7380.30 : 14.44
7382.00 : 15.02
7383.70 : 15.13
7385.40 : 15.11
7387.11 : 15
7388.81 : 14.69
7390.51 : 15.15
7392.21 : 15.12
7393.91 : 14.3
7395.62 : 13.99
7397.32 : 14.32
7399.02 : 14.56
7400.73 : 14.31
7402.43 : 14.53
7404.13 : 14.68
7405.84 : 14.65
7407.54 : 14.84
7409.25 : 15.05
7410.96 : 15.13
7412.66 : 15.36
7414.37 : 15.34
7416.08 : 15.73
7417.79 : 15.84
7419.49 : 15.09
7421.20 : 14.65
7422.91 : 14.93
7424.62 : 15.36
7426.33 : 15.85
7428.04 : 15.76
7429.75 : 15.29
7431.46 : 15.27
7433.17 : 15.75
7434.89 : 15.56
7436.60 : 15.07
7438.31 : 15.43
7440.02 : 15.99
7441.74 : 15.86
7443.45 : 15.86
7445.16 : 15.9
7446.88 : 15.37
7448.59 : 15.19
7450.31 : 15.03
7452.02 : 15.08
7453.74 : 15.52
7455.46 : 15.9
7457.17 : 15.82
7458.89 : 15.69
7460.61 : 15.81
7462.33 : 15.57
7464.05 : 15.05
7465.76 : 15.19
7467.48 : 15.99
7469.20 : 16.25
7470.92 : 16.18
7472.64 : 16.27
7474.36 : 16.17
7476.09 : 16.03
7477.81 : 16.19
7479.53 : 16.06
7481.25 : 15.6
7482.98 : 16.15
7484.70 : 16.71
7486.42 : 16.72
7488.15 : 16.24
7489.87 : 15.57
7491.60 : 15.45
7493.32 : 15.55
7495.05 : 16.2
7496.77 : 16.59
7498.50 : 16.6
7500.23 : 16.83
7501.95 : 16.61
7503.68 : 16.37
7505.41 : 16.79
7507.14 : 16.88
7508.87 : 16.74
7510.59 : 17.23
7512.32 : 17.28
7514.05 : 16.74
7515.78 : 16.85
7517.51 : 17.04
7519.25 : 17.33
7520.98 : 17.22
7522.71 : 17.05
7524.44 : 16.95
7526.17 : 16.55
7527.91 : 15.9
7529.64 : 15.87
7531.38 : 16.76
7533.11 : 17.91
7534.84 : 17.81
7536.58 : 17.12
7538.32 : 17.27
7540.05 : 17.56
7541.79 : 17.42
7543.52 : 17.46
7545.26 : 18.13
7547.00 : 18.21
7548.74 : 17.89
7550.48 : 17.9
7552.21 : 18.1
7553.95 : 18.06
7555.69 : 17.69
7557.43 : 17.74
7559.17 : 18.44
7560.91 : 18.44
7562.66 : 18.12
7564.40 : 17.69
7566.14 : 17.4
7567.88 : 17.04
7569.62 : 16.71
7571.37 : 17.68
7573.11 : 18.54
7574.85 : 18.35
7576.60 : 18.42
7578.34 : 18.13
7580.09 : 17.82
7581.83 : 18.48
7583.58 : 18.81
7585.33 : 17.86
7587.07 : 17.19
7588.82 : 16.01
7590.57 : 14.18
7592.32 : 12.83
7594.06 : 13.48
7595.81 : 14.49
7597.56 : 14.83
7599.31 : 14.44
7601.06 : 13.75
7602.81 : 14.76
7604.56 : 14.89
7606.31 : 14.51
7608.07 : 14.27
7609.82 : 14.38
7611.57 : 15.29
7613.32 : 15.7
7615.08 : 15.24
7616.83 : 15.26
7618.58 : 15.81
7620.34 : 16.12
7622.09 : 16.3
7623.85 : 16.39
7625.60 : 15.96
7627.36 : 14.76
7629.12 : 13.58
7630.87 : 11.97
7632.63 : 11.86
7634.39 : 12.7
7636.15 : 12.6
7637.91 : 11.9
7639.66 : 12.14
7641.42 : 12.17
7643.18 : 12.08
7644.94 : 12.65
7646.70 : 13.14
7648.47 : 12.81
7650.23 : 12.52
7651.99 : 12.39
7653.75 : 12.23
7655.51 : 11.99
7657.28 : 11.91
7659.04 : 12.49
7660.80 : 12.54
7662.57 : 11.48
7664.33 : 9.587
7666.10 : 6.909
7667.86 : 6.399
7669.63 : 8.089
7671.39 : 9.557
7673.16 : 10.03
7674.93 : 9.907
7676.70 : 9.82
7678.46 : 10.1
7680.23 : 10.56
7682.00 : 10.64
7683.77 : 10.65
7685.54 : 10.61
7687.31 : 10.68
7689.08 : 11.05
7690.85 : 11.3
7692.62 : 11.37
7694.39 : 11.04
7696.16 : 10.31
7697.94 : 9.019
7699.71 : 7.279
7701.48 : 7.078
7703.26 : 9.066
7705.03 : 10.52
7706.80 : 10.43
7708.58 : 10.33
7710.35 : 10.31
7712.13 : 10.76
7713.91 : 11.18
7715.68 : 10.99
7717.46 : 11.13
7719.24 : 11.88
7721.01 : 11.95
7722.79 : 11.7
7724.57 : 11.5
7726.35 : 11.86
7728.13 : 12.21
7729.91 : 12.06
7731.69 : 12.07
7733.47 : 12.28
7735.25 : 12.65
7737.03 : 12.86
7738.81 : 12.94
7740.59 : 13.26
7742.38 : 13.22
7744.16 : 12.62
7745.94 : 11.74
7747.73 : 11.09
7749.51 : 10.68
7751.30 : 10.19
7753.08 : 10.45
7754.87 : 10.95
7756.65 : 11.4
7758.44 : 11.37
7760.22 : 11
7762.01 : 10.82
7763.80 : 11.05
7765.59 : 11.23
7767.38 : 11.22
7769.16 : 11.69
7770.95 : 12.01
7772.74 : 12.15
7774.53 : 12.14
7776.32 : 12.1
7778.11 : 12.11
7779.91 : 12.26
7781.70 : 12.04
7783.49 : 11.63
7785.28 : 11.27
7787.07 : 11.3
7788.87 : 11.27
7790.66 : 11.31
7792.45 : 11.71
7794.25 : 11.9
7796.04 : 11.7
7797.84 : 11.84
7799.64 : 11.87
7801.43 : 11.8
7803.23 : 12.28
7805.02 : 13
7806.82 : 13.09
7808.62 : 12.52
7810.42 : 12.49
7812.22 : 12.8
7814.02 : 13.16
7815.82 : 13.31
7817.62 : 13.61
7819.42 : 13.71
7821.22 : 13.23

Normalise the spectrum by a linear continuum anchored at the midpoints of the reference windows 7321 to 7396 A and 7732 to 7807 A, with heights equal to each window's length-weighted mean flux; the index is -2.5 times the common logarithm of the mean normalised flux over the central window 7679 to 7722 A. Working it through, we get 0.16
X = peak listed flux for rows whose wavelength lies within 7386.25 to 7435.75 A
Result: 15.85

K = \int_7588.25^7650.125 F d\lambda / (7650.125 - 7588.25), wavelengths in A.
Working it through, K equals 14.1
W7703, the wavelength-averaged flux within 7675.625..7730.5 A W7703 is 10.6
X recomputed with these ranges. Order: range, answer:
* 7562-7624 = 18.81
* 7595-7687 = 16.39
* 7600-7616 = 15.7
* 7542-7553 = 18.21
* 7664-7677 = 10.03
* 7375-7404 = 15.15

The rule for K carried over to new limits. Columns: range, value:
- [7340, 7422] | 14.4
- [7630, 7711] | 10.8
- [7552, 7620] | 16.4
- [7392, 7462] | 15.2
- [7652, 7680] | 10.3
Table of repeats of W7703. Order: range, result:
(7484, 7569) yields 17.1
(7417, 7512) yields 15.9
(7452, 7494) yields 15.9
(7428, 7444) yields 15.6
